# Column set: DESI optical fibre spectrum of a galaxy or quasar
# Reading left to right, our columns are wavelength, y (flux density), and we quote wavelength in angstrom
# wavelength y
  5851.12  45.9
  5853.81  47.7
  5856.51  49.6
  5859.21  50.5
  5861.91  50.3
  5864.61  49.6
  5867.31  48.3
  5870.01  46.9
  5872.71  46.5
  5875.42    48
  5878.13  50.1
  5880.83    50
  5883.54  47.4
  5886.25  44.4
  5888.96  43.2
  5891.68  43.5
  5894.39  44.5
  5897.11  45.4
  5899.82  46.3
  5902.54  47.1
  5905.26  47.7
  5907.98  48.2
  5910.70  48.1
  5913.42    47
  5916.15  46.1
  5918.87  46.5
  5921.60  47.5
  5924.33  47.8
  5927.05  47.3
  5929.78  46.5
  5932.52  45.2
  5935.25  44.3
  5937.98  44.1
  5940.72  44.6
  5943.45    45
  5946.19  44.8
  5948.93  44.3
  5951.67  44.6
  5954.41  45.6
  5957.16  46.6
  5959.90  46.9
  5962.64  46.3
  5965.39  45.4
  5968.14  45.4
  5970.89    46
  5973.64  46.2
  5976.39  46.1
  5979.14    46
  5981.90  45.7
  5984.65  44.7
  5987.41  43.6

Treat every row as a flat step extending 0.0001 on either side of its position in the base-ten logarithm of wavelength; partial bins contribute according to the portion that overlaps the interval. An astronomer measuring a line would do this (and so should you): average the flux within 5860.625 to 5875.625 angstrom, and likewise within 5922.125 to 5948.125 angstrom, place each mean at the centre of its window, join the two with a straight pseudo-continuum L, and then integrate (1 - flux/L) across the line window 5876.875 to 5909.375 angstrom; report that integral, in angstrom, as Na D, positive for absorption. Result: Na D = 0.55 angstrom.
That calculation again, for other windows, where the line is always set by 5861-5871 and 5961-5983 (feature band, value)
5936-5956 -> 0.8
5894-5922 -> 0.5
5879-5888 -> 0.2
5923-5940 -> 0.4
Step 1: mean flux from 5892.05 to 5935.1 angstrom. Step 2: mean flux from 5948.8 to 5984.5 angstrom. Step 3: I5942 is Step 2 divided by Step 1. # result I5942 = 0.98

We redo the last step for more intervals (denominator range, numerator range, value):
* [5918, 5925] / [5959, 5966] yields 0.98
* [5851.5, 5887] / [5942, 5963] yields 0.94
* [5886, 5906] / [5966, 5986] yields 1.01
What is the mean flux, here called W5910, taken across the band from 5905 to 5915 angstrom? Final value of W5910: 47.7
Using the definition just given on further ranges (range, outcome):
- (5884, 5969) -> 45.8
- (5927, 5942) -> 45.1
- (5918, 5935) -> 46.6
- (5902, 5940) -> 46.6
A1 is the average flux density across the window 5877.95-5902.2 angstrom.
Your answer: 45.9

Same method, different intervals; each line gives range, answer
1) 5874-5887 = 48.1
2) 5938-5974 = 45.4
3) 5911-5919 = 46.8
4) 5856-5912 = 47.4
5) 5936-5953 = 44.6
